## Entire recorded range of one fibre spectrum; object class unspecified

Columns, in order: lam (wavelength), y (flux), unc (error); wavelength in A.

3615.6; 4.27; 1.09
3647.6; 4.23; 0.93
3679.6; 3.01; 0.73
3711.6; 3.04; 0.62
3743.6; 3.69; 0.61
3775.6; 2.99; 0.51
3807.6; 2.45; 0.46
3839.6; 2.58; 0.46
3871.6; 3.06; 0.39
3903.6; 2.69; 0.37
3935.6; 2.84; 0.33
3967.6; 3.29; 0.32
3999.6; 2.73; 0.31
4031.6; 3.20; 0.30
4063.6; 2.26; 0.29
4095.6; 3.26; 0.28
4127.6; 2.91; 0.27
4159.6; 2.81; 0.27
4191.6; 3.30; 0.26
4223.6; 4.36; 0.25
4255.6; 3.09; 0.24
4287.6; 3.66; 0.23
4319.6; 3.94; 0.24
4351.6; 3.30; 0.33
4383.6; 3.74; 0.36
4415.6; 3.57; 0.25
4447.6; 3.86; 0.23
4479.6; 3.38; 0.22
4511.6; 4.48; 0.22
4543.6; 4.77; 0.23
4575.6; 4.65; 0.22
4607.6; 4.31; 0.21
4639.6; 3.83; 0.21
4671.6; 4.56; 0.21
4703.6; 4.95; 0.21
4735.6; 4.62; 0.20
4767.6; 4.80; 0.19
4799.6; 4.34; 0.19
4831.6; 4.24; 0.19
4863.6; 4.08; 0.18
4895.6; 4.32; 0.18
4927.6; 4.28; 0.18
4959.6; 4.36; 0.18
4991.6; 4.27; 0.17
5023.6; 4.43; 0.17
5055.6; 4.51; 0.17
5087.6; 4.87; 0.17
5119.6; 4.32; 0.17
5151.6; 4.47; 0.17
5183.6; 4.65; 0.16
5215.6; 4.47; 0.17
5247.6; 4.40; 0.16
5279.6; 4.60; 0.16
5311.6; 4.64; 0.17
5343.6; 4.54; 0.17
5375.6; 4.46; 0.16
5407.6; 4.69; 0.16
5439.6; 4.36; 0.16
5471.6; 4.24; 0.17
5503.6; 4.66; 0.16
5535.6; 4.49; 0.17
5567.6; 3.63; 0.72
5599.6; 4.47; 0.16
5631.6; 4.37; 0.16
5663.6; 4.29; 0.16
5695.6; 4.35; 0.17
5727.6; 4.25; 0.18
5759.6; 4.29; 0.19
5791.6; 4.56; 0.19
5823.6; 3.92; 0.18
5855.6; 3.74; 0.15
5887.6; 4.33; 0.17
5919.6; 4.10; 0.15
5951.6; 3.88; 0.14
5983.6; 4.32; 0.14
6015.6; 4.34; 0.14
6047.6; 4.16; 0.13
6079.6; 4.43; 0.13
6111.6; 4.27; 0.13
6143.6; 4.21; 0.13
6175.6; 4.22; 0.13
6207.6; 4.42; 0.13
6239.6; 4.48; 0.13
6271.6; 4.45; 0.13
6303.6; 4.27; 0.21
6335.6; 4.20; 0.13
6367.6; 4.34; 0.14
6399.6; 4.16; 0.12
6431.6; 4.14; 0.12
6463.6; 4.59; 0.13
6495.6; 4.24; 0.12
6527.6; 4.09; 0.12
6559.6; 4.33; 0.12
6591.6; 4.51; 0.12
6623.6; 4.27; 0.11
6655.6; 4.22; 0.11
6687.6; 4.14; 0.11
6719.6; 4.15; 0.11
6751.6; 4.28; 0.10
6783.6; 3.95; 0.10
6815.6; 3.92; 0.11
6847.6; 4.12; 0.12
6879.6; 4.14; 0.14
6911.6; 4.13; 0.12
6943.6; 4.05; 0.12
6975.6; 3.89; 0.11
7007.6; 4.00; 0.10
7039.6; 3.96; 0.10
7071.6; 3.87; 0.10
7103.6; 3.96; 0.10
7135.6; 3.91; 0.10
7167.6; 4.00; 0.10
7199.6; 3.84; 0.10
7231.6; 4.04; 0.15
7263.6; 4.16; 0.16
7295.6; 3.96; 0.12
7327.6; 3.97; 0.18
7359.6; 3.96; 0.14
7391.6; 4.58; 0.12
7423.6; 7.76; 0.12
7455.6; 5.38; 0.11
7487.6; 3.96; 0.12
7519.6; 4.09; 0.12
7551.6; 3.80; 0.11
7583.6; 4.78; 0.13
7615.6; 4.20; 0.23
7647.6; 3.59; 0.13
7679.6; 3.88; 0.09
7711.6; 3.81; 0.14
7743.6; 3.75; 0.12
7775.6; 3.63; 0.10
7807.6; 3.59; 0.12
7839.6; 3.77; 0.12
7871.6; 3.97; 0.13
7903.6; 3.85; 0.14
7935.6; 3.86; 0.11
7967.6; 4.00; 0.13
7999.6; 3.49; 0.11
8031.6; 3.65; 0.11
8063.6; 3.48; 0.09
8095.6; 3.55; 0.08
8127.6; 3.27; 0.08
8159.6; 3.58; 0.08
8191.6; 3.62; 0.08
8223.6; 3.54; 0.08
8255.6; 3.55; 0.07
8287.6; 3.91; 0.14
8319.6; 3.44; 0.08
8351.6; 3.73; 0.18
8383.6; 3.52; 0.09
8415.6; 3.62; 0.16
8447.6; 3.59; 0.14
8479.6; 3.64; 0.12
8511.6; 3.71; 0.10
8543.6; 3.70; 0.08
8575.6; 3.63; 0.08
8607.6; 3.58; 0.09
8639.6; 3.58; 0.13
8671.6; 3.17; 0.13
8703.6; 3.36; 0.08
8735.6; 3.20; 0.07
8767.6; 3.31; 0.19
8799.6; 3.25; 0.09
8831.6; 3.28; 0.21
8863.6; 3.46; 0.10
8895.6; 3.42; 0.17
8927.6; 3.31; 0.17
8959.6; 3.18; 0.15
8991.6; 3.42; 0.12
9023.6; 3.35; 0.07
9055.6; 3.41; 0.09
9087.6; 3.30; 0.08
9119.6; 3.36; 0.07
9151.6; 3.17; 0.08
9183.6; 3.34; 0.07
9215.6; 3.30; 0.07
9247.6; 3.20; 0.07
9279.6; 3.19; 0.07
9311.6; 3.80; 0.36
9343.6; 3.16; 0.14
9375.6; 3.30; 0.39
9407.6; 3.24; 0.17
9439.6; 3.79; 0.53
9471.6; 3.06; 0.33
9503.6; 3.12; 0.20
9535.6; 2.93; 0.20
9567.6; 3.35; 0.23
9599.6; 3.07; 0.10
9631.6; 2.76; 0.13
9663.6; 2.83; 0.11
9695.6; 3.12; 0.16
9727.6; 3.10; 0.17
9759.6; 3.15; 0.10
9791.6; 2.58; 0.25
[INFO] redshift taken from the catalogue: 0.130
